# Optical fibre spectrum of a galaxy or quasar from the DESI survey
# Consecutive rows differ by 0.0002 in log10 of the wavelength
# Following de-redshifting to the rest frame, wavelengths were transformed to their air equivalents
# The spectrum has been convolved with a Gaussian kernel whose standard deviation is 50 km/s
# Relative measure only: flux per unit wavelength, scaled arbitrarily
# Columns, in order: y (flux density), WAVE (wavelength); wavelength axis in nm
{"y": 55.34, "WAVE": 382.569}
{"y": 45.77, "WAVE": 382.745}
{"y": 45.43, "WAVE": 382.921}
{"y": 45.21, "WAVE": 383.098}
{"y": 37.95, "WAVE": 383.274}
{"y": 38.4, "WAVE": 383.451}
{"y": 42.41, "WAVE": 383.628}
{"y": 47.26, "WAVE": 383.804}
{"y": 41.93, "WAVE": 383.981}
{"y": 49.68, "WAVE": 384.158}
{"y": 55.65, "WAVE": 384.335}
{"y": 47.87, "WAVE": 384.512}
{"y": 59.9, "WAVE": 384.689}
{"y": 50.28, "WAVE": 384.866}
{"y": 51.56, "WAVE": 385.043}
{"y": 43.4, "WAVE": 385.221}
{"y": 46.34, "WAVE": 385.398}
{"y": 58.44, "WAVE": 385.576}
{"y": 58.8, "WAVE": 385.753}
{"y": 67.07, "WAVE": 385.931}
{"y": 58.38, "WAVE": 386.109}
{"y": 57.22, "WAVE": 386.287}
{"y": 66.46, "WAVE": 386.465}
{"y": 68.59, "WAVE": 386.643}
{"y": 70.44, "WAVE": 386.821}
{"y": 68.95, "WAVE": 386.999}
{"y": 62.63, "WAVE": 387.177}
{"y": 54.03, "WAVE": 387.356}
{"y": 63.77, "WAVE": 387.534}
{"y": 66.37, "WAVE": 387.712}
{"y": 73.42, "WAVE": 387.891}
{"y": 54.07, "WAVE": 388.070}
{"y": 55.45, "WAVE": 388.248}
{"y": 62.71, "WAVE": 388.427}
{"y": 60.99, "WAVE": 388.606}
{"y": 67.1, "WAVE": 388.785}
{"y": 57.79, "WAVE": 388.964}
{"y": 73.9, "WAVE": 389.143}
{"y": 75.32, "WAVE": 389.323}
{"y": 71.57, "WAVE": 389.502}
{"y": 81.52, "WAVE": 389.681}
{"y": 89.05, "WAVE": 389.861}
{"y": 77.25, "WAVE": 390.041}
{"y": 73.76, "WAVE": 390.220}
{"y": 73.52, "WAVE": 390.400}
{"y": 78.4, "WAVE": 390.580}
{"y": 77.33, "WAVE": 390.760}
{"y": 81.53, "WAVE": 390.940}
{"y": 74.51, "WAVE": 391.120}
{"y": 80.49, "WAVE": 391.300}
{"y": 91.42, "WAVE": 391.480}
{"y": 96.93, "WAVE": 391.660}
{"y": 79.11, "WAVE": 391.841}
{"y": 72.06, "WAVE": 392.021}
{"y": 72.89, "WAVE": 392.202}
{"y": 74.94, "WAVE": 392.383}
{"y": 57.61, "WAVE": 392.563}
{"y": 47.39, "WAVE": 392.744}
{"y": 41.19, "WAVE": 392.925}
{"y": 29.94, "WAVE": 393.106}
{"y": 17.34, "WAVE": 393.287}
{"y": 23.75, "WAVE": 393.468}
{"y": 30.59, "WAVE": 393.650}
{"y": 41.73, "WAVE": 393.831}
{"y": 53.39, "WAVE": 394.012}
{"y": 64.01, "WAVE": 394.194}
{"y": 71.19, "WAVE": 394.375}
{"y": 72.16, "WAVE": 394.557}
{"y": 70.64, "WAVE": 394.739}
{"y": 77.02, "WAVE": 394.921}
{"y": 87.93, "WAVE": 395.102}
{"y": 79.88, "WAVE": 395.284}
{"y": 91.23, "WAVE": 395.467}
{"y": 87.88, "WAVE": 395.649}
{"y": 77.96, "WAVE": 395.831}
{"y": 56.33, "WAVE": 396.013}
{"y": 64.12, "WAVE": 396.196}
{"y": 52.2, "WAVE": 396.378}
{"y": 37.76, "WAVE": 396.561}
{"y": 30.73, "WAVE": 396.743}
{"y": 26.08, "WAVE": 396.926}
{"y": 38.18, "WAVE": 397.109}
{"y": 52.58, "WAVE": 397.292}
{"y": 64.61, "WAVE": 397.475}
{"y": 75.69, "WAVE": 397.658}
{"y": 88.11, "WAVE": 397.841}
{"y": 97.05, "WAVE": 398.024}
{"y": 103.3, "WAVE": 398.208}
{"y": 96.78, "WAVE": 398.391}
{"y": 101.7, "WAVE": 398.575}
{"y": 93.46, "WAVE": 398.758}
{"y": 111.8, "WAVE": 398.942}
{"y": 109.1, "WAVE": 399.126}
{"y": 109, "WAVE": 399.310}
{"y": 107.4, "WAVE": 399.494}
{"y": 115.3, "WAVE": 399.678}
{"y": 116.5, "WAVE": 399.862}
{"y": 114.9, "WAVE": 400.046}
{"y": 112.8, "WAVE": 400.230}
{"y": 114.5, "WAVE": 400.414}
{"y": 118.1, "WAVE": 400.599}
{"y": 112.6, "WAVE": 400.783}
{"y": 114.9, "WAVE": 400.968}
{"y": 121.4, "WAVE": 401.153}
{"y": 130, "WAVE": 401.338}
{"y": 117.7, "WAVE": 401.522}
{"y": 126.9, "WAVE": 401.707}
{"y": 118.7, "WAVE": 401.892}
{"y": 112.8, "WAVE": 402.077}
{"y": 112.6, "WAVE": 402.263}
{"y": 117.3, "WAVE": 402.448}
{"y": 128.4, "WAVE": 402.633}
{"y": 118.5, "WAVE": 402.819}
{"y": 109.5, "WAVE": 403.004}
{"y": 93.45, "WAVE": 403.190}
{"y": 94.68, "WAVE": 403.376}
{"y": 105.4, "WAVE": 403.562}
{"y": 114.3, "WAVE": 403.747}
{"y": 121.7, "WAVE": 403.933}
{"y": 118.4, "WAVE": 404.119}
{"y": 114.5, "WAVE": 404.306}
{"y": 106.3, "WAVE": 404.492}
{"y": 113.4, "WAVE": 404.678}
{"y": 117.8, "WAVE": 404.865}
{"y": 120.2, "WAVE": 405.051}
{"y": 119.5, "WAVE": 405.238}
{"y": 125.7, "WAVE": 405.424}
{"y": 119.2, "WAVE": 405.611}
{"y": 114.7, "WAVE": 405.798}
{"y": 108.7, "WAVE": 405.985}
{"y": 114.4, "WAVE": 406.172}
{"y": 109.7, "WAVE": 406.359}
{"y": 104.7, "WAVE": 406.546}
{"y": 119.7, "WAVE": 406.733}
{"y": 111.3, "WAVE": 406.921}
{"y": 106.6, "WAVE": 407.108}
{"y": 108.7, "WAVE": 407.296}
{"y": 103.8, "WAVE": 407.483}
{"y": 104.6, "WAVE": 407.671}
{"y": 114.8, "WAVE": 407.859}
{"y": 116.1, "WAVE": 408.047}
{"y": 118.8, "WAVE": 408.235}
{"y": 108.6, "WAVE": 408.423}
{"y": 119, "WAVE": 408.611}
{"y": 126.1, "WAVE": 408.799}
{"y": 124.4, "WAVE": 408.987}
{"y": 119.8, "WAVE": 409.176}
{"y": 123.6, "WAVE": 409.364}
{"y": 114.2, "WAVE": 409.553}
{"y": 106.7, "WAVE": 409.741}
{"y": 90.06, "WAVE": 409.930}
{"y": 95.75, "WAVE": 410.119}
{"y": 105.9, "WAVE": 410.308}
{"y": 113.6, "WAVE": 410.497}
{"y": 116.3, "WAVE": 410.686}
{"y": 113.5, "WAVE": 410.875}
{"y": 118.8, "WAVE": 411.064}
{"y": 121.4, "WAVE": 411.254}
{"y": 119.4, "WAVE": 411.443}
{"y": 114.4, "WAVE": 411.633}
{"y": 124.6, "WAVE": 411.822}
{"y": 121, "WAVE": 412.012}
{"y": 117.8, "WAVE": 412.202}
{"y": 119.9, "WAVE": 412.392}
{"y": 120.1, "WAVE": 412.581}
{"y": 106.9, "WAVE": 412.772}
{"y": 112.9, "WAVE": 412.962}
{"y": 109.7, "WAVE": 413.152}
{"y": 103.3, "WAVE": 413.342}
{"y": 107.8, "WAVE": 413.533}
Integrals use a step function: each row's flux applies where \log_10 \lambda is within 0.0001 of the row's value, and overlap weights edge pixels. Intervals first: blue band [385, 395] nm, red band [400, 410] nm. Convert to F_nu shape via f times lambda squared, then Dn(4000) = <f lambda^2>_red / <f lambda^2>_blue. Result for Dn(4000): 1.9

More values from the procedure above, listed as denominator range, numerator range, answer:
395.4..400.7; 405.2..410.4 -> 1.39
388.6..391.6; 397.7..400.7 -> 1.46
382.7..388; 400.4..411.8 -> 2.31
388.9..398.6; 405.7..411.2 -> 1.79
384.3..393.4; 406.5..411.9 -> 1.94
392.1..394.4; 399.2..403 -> 2.55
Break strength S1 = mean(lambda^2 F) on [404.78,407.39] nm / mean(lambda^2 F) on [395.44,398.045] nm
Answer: 1.96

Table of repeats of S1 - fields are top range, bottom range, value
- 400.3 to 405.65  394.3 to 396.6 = 1.67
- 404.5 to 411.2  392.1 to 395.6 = 2.07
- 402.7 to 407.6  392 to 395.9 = 1.95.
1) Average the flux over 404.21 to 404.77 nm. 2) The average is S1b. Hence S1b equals 111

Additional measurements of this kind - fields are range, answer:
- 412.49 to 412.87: 113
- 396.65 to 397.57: 42.6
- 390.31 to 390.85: 76.4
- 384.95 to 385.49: 47.2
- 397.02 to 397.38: 45.4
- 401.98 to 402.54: 114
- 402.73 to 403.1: 114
